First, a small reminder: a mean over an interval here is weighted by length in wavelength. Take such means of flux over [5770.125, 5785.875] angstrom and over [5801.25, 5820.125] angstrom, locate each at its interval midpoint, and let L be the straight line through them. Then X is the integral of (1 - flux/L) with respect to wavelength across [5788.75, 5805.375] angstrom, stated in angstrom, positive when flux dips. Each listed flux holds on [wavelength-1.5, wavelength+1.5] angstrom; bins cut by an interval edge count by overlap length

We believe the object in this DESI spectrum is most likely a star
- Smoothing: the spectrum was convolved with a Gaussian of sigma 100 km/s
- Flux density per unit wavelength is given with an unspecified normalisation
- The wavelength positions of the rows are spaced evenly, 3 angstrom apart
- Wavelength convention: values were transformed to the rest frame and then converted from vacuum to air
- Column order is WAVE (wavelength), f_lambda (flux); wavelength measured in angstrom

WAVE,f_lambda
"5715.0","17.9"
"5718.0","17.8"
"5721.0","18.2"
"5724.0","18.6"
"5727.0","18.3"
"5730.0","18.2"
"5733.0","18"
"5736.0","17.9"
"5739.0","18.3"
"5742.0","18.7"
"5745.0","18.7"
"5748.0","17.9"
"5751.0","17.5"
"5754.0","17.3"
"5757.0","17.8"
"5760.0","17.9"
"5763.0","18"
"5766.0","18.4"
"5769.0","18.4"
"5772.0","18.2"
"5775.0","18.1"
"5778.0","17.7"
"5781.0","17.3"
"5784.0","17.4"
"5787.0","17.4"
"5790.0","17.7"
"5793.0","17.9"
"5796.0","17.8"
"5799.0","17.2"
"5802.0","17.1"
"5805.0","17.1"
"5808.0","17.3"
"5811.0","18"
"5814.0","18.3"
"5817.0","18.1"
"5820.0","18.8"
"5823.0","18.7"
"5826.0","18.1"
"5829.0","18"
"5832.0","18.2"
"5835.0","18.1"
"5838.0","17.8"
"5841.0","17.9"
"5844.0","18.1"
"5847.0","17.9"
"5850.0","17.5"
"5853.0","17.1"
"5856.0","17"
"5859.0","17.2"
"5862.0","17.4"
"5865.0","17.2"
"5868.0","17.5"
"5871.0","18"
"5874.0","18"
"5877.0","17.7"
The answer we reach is 0.3 angstrom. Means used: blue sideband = 17.7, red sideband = 17.8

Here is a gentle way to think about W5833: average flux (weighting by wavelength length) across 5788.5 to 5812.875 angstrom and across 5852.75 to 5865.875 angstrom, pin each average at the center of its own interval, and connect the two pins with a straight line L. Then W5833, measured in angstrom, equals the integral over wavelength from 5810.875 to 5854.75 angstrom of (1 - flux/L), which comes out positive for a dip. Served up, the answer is -1.8 angstrom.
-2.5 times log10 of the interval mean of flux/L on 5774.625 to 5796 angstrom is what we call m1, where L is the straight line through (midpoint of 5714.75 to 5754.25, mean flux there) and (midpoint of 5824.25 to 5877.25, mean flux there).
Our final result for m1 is 0.02 mag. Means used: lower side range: 18.1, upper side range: 17.7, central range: 17.6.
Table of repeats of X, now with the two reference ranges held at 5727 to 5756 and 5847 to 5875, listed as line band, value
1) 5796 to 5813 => 0.3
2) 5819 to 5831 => -0.5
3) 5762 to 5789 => 0.0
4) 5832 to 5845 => -0.3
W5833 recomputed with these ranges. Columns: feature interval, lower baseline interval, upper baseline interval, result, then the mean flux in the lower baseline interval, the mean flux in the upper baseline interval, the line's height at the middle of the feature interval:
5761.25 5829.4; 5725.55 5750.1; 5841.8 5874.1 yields 0.09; 18.2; 17.5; 17.9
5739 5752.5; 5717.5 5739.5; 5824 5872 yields -0.08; 18.2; 17.7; 18.1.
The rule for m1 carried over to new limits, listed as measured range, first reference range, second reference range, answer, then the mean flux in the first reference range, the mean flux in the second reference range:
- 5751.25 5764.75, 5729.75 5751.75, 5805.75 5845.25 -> 0.03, 18.2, 18.1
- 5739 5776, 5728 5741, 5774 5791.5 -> -0.01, 18.1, 17.6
